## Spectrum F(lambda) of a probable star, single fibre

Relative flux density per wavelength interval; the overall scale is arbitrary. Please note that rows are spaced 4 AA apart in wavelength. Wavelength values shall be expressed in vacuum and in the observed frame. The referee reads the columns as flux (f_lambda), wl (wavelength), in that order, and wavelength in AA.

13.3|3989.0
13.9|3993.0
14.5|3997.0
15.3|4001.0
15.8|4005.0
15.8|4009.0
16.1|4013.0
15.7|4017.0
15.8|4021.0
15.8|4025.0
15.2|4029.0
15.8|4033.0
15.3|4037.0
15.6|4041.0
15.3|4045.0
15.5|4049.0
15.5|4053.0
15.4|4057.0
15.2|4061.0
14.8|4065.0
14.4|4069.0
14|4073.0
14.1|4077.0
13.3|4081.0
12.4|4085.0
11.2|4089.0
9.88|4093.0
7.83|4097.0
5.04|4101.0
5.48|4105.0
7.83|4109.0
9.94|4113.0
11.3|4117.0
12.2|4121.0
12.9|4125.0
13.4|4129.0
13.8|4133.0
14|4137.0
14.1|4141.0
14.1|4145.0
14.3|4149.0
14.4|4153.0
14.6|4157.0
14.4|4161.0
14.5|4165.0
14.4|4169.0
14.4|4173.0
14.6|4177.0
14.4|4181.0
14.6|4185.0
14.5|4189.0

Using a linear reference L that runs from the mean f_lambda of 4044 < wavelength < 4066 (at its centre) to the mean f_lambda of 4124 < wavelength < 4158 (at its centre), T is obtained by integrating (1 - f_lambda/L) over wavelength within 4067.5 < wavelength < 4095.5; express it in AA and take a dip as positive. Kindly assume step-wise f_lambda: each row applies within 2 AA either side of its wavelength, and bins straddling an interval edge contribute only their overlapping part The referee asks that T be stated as 4.3 AA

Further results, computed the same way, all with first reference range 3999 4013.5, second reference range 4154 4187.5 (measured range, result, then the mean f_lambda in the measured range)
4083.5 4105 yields 8.9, 8.84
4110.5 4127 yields 3.8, 11.5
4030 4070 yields 0.2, 15.3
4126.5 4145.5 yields 1.2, 13.8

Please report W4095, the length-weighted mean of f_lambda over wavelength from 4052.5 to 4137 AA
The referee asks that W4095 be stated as 11.9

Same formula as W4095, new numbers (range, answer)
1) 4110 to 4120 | 10.5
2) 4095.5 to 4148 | 11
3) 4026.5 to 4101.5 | 13.6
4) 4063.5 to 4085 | 13.9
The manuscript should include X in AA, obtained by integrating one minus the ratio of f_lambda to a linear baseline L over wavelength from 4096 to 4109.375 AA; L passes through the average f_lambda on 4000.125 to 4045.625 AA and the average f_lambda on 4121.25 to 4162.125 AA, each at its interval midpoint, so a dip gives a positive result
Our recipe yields 7.6 AA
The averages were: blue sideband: 15.6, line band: 6.29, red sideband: 13.9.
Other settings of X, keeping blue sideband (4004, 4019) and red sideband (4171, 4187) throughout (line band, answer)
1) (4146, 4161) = 0.3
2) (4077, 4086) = 1.2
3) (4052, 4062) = 0.1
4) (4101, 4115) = 7.2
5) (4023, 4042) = 0.2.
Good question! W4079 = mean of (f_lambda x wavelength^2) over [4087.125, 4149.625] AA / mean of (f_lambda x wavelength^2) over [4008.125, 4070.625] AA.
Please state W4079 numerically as 0.74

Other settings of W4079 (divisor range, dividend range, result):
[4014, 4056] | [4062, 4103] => 0.77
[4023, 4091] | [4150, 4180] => 1.04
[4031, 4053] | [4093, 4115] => 0.50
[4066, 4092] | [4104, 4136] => 0.86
